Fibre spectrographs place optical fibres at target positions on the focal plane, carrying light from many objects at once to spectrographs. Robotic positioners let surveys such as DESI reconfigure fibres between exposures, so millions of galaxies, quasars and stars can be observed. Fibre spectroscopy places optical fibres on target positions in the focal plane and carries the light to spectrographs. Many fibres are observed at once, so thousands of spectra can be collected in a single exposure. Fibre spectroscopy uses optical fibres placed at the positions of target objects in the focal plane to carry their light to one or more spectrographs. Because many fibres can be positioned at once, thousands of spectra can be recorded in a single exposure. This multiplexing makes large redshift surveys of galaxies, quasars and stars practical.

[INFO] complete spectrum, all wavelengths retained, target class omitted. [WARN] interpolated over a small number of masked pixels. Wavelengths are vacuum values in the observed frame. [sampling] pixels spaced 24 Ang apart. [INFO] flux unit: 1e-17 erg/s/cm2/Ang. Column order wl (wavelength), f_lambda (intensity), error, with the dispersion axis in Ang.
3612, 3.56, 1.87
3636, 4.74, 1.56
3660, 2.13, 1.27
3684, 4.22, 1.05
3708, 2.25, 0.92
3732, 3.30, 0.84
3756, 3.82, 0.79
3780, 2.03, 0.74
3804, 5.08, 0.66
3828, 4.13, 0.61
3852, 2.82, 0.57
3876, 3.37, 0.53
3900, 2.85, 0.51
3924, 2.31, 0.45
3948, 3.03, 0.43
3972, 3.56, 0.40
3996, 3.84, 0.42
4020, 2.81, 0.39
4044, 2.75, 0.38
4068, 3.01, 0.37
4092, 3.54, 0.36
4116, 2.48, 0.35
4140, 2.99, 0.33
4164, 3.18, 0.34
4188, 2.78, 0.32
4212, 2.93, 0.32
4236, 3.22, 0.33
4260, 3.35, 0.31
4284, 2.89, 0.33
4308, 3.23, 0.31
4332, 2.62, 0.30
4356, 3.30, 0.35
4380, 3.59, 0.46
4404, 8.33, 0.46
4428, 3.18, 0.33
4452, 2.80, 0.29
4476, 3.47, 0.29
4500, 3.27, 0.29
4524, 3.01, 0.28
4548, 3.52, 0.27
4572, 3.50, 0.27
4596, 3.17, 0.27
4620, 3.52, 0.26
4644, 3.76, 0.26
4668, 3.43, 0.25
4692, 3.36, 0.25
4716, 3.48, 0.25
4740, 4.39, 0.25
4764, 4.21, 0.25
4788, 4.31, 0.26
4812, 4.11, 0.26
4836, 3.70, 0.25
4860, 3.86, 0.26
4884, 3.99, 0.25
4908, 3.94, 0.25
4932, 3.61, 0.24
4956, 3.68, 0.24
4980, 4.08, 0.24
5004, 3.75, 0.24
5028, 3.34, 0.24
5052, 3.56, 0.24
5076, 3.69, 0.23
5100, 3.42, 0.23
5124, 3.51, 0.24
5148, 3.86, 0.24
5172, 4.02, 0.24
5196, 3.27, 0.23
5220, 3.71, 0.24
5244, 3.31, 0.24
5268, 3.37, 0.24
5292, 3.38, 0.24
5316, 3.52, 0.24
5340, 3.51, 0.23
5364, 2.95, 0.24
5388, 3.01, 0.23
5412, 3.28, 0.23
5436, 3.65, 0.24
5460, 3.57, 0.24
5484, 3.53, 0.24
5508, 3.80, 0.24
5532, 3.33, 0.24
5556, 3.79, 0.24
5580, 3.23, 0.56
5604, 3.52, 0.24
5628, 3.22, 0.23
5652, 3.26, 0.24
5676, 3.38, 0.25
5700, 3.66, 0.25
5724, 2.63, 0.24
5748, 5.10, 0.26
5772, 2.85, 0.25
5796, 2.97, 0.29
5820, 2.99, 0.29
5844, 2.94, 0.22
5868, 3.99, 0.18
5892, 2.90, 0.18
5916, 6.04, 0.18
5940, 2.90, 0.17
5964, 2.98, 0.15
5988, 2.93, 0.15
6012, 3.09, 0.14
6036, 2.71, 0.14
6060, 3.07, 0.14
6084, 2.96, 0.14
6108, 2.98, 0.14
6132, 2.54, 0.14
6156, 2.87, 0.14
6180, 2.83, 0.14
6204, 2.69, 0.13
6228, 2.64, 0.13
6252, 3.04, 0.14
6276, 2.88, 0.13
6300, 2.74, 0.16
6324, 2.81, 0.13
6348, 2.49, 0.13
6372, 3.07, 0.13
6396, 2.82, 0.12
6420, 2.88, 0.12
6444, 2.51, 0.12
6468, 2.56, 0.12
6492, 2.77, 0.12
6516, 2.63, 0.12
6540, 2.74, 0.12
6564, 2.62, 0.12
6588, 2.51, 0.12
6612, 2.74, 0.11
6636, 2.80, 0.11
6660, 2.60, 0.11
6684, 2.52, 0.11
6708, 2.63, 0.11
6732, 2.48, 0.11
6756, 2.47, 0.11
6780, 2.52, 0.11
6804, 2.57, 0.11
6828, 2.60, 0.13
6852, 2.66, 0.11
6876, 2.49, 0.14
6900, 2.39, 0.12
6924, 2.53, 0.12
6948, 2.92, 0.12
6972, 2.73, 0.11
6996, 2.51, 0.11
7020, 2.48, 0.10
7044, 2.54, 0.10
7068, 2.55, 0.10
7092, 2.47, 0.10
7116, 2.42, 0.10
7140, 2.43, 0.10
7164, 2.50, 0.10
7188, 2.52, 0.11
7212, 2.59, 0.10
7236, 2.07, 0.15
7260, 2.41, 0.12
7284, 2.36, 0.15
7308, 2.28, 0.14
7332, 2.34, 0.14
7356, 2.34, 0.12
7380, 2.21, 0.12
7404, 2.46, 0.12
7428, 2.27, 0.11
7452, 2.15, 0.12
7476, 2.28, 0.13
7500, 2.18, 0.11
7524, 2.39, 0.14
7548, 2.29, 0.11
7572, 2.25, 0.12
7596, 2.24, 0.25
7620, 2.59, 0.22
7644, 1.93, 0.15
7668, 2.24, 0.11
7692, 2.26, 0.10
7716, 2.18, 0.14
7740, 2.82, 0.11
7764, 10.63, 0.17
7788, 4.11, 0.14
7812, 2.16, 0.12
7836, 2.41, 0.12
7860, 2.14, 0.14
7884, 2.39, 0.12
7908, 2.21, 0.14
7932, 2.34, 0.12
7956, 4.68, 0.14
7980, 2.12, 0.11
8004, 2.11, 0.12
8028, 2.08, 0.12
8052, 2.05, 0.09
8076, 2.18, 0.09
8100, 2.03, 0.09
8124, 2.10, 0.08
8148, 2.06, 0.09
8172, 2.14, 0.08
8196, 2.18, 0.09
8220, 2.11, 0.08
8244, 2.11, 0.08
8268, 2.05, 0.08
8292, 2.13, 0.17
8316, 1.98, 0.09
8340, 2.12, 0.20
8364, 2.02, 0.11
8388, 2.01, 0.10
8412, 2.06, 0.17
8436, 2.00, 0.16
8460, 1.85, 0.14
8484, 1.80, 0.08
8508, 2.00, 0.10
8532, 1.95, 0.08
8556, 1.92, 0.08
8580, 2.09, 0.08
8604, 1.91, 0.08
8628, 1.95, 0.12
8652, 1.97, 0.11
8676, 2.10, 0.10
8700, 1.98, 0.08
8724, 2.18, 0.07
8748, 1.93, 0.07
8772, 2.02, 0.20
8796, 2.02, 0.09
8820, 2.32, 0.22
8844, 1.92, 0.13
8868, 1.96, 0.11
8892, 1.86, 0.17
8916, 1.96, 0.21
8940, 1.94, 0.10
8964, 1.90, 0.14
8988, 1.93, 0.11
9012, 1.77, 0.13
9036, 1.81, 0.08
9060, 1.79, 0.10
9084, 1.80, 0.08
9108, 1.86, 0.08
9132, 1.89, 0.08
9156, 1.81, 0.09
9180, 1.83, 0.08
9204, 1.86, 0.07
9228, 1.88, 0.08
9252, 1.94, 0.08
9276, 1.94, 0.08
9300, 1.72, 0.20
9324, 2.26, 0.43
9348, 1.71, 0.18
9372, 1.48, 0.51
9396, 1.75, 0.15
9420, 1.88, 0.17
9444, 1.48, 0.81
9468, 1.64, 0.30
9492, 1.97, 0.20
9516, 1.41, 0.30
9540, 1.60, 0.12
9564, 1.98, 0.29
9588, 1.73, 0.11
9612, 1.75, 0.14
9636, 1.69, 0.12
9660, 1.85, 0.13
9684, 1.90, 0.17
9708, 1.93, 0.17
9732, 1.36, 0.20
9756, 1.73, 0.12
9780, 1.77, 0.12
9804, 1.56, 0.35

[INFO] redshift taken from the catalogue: 0.18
